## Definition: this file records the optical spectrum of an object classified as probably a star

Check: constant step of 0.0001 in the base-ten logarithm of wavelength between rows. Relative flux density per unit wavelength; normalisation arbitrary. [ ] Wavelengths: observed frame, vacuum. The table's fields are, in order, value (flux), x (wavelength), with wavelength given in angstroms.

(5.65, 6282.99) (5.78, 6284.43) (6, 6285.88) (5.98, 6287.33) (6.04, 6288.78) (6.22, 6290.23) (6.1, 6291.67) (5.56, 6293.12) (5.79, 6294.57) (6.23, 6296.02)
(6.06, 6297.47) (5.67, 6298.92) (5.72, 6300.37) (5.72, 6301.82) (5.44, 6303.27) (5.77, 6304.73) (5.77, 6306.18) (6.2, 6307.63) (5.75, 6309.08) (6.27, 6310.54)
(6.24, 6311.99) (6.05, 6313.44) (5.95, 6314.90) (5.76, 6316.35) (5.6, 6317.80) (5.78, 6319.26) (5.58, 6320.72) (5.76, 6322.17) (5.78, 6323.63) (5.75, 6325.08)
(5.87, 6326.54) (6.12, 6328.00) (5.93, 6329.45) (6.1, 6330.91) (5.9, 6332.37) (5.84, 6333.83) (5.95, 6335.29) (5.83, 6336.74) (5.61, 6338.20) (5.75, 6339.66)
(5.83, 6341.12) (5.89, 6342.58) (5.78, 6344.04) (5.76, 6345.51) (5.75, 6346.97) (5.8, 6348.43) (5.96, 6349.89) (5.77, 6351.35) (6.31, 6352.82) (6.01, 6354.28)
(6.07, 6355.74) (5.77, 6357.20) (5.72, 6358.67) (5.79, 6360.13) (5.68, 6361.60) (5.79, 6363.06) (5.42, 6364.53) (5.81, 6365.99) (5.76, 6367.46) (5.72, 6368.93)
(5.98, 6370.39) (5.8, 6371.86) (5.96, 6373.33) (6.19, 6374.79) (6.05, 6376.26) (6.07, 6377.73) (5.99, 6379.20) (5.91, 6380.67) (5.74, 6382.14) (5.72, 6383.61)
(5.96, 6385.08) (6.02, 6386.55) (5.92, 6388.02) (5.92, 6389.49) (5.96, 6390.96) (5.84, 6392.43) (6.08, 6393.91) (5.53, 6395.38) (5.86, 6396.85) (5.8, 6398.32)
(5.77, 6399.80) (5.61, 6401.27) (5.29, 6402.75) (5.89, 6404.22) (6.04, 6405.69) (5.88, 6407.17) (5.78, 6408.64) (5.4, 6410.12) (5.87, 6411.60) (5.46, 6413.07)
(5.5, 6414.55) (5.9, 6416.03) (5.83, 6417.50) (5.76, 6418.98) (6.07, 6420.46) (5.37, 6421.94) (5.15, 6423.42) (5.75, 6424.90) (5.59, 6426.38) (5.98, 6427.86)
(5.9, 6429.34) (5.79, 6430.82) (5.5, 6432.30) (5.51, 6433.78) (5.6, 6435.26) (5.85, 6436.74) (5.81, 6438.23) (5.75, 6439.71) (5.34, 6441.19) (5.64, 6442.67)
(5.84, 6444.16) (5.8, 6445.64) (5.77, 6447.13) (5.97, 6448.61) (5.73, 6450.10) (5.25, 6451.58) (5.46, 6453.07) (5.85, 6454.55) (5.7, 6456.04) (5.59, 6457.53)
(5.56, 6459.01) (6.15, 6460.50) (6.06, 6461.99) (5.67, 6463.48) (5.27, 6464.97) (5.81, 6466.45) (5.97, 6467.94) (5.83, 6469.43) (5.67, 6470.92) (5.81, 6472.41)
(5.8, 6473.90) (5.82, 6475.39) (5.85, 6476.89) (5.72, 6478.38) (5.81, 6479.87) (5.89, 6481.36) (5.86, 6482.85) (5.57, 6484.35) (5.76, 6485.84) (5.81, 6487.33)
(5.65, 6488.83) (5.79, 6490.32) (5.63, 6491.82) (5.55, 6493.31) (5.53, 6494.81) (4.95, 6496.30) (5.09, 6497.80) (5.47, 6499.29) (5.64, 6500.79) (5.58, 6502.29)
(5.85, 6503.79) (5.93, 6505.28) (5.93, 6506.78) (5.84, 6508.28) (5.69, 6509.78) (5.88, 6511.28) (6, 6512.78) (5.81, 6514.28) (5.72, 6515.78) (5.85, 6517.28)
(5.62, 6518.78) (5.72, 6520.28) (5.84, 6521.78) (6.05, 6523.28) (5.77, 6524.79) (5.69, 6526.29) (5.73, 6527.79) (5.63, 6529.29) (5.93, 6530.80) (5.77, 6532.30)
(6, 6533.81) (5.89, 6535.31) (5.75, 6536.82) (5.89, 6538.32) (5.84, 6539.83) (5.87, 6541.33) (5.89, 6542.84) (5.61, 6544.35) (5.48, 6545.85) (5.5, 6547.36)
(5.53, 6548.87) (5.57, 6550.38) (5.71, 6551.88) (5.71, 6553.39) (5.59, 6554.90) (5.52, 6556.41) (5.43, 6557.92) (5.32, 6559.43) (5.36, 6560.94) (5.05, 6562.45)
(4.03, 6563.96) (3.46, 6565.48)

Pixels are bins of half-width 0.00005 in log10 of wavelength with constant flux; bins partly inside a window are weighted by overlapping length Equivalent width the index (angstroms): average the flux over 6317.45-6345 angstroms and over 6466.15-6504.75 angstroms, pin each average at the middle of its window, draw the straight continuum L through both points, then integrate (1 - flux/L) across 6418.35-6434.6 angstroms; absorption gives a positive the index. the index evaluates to 0.2 angstroms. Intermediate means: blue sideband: 5.82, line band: 5.67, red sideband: 5.68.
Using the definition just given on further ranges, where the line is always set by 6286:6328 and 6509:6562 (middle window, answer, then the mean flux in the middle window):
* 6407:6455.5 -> 0.9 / 5.68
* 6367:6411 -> -0.2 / 5.85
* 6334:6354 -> 0.0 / 5.85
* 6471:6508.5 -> 0.4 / 5.68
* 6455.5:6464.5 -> 0.0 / 5.77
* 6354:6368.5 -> 0.2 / 5.77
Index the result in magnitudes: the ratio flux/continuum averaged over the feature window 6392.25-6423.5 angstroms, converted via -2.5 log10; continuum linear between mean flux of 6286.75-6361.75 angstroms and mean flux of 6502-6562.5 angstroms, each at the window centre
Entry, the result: 0.02 mag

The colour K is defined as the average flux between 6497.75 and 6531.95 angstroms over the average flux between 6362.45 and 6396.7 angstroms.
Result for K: 1.0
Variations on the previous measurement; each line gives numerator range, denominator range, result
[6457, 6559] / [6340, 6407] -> 0.98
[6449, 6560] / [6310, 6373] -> 0.98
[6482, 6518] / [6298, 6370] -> 0.97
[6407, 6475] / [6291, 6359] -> 0.97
